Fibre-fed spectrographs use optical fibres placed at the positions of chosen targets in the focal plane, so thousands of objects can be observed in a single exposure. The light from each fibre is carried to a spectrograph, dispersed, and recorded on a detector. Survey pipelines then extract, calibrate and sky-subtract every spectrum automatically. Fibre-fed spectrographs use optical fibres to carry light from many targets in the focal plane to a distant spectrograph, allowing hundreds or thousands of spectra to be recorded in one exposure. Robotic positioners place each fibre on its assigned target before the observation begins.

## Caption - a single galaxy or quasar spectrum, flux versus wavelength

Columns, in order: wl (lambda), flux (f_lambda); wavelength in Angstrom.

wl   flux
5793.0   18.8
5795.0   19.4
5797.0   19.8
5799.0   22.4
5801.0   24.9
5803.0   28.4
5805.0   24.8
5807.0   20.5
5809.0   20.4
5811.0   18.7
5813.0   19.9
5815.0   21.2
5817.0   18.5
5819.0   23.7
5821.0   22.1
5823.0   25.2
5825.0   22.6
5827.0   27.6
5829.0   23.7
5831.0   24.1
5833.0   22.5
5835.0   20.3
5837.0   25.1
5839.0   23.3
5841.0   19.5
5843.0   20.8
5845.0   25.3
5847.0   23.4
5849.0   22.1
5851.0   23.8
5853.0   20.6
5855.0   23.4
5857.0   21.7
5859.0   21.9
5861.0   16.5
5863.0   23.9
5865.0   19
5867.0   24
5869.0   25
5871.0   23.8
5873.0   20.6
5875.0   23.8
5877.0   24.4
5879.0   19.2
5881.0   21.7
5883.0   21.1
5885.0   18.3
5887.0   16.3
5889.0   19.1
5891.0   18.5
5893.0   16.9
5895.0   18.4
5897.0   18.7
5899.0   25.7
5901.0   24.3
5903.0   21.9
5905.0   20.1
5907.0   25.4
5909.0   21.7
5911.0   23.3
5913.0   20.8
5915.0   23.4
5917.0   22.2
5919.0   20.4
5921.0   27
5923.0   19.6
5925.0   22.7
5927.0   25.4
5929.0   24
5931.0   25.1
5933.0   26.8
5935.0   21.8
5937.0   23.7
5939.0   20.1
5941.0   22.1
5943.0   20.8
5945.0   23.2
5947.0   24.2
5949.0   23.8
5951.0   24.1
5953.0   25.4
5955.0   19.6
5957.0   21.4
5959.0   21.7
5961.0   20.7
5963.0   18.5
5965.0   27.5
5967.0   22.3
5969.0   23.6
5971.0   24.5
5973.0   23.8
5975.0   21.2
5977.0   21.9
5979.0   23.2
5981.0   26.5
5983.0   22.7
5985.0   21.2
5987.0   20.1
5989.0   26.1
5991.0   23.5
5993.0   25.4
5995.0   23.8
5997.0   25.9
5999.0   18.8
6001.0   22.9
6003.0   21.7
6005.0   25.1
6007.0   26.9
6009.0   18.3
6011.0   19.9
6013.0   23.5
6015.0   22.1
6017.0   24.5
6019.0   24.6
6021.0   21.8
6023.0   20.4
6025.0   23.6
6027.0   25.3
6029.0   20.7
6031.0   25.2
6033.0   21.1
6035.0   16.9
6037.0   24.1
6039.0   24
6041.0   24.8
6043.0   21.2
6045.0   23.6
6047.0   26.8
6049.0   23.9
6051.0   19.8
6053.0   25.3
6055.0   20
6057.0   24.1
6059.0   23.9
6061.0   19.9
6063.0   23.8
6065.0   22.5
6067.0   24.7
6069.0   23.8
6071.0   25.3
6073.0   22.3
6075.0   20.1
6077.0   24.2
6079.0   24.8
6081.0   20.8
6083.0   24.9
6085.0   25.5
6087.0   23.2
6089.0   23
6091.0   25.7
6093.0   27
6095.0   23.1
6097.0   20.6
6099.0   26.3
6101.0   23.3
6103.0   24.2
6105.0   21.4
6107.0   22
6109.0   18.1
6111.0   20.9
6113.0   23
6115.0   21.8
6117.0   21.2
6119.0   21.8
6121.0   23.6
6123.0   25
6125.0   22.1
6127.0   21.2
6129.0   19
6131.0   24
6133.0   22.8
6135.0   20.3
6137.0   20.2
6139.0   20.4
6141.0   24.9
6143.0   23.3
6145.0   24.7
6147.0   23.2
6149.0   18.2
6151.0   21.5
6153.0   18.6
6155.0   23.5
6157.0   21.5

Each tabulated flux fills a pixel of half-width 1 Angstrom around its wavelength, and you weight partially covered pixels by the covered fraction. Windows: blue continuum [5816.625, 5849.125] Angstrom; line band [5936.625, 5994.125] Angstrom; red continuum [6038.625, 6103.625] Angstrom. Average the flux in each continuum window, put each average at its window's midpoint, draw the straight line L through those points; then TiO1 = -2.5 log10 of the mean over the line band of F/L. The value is 0.02 mag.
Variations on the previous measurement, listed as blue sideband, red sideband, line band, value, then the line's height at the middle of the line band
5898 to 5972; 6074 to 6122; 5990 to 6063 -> 0.003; 22.9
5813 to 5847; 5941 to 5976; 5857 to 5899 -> 0.102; 22.7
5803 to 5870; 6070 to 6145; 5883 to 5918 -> 0.079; 22.5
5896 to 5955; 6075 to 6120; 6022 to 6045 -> 0.021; 23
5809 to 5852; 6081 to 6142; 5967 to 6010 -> -0.028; 22.6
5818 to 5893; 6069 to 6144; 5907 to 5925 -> -0.014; 22.2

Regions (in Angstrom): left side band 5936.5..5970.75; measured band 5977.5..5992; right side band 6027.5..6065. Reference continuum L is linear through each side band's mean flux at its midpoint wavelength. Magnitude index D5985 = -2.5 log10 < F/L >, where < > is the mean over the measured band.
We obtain -0.03 mag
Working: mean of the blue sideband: 22.5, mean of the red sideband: 22.8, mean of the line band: 23.3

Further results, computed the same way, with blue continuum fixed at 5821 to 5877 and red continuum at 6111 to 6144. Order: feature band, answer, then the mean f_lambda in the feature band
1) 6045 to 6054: -0.08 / 23.9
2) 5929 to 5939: -0.06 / 23.9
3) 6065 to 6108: -0.07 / 23.6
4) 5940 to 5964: 0.02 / 22.1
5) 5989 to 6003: -0.05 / 23.5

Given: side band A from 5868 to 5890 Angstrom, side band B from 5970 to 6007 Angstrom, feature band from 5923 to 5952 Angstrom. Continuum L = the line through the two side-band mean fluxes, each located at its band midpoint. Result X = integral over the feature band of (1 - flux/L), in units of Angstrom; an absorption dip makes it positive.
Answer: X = -1.2 Angstrom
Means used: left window 21.2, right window 23.3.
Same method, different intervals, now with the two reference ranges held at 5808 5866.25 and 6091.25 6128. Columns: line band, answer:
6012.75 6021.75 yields -0.34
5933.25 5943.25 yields 0.07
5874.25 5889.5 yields 1.18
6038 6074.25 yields -1.21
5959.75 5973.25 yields -0.33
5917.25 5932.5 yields -0.84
